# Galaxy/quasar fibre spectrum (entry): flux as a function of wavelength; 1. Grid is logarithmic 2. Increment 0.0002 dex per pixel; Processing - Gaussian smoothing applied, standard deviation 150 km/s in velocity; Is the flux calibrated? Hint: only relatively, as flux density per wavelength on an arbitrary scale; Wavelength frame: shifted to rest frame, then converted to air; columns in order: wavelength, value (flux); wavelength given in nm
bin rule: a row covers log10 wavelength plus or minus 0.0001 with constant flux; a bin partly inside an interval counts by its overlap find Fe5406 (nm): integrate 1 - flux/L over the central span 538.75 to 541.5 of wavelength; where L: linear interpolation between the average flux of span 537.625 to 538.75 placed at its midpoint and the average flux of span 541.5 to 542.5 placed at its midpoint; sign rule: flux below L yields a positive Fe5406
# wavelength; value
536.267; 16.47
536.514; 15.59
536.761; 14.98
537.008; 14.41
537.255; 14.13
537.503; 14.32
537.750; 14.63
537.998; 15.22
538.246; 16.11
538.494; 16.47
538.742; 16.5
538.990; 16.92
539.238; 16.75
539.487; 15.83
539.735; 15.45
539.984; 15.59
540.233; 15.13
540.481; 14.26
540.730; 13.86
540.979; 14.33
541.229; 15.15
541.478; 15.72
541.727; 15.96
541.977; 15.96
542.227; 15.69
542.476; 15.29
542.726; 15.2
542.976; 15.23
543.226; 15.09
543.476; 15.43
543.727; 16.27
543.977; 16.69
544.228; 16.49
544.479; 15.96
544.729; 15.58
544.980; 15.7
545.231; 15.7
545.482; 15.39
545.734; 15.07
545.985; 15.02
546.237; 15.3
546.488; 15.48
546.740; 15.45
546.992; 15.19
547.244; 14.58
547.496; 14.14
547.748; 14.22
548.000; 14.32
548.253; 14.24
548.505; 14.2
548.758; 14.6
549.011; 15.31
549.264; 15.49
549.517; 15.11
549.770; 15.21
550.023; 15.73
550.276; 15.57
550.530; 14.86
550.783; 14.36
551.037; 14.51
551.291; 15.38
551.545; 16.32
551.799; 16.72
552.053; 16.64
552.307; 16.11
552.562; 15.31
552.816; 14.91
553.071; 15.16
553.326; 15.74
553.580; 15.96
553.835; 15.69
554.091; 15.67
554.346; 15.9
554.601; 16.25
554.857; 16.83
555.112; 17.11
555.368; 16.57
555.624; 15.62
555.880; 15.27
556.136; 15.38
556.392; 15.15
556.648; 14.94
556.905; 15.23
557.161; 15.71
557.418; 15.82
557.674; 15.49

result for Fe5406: 0.060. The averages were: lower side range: 15.7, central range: 15.4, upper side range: 15.8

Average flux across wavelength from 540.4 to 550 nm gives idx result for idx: 15.2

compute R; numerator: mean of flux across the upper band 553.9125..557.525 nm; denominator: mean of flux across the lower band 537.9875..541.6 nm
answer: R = 1.02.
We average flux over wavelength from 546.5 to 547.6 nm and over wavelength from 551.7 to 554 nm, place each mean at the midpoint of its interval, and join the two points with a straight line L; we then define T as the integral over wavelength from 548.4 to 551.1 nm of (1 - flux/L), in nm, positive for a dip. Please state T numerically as 0.05 nm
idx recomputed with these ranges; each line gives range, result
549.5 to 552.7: 15.5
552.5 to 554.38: 15.5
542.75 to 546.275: 15.6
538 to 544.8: 15.7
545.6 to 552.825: 15.2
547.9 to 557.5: 15.5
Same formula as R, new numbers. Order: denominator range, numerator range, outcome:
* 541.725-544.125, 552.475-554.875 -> 1.00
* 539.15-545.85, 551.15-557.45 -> 1.02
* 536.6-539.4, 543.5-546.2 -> 1.02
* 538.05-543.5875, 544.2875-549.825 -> 0.97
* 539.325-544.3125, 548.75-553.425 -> 1.00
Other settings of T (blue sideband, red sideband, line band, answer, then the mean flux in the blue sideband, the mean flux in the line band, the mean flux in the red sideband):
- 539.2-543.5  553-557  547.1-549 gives 0.14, 15.3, 14.4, 15.8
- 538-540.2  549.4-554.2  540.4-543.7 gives 0.16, 16.1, 15.2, 15.5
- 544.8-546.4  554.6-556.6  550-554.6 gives 0.05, 15.4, 15.6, 16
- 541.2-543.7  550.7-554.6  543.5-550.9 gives 0.17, 15.5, 15.2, 15.7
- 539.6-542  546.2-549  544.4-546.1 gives -0.07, 15.1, 15.5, 14.7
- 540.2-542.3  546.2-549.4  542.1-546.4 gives -0.18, 15.1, 15.6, 14.8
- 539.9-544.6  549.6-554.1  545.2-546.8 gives 0.02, 15.4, 15.3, 15.5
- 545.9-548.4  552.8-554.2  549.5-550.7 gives -0.01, 14.8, 15.3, 15.6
